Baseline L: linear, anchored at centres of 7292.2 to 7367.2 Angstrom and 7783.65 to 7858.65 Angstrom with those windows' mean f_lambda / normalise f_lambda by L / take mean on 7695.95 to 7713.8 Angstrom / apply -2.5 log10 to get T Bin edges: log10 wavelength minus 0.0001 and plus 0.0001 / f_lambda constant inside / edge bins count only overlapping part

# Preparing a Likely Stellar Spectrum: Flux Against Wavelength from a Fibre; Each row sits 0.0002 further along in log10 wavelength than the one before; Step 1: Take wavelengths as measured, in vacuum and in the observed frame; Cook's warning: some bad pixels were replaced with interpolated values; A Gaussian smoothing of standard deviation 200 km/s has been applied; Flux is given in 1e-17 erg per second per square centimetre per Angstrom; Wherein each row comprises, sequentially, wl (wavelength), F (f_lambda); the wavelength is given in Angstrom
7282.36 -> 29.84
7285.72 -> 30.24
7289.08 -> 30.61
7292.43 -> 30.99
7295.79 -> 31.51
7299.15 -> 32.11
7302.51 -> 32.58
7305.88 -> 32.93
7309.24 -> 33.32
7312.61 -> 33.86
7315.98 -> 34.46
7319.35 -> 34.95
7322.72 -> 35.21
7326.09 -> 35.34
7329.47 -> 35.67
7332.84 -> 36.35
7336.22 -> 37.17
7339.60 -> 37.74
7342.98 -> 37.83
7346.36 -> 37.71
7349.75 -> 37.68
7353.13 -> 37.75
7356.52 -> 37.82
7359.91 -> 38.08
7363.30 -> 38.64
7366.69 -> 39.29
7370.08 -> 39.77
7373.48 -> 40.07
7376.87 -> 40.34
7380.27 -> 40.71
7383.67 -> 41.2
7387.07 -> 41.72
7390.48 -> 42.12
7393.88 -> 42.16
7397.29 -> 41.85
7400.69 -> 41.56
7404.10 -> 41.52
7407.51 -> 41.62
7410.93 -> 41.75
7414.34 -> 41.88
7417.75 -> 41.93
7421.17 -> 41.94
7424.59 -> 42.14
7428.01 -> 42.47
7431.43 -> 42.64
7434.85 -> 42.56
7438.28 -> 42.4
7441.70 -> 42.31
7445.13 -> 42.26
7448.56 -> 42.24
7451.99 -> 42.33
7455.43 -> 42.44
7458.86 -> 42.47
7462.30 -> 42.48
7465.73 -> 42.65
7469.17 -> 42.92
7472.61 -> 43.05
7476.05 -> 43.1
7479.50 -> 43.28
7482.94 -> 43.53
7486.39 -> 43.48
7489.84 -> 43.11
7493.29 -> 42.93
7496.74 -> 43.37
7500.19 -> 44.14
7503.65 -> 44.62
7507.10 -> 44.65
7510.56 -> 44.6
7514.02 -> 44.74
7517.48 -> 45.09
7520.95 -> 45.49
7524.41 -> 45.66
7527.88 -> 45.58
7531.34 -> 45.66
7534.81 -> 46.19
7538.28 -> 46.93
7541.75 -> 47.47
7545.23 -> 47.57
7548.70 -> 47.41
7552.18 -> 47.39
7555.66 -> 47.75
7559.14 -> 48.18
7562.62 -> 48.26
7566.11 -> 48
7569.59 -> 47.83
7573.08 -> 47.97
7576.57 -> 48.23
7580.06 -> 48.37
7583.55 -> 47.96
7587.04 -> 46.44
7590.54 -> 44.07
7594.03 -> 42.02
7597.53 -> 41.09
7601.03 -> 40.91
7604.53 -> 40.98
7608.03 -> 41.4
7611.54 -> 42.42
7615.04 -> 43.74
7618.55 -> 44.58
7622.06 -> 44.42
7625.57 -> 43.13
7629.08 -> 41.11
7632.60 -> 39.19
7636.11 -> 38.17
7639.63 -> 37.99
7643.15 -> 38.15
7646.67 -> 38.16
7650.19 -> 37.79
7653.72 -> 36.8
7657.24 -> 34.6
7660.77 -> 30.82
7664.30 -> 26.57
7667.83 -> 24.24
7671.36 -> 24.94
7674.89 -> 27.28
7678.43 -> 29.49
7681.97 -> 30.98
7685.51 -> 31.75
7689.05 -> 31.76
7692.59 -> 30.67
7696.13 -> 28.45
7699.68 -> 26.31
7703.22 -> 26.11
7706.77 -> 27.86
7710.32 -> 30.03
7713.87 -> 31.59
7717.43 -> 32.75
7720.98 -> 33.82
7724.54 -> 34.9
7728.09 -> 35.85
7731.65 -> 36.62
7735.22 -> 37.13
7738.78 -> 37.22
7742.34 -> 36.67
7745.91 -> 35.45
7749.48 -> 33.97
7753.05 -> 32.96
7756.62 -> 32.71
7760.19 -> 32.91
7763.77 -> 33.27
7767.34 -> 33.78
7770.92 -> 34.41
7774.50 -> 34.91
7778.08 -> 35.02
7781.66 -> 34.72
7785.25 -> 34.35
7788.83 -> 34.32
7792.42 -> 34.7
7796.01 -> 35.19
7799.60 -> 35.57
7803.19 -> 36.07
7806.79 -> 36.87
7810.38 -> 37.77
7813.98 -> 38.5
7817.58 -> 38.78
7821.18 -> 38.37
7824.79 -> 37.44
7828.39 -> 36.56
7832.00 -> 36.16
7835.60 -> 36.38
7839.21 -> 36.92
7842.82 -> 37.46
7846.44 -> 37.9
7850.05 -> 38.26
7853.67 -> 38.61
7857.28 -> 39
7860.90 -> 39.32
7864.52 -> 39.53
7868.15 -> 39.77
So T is 0.29 mag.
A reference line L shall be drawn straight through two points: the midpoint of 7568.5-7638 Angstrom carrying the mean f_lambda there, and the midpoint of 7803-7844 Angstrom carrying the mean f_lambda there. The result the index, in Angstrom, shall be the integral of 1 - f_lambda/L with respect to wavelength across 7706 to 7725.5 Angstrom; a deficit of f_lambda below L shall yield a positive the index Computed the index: 4.1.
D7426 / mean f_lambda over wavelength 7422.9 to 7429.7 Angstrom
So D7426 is 42.3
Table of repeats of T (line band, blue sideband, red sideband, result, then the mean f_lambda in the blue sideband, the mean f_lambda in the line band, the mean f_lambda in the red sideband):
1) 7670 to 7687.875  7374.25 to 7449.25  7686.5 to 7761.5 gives 0.17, 41.9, 29.1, 32.7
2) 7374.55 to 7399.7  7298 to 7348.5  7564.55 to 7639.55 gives -0.12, 35.2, 41.4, 43.8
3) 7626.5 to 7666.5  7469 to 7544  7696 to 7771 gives 0.04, 44.6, 36.3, 33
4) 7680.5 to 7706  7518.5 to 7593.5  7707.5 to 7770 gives 0.26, 47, 29.4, 34.1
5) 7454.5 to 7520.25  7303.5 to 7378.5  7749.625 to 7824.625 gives -0.20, 36.9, 43.6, 35.3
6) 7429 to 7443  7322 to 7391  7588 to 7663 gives -0.09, 38.5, 42.5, 40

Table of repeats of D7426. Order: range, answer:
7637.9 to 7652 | 38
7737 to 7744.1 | 37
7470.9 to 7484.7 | 43.2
